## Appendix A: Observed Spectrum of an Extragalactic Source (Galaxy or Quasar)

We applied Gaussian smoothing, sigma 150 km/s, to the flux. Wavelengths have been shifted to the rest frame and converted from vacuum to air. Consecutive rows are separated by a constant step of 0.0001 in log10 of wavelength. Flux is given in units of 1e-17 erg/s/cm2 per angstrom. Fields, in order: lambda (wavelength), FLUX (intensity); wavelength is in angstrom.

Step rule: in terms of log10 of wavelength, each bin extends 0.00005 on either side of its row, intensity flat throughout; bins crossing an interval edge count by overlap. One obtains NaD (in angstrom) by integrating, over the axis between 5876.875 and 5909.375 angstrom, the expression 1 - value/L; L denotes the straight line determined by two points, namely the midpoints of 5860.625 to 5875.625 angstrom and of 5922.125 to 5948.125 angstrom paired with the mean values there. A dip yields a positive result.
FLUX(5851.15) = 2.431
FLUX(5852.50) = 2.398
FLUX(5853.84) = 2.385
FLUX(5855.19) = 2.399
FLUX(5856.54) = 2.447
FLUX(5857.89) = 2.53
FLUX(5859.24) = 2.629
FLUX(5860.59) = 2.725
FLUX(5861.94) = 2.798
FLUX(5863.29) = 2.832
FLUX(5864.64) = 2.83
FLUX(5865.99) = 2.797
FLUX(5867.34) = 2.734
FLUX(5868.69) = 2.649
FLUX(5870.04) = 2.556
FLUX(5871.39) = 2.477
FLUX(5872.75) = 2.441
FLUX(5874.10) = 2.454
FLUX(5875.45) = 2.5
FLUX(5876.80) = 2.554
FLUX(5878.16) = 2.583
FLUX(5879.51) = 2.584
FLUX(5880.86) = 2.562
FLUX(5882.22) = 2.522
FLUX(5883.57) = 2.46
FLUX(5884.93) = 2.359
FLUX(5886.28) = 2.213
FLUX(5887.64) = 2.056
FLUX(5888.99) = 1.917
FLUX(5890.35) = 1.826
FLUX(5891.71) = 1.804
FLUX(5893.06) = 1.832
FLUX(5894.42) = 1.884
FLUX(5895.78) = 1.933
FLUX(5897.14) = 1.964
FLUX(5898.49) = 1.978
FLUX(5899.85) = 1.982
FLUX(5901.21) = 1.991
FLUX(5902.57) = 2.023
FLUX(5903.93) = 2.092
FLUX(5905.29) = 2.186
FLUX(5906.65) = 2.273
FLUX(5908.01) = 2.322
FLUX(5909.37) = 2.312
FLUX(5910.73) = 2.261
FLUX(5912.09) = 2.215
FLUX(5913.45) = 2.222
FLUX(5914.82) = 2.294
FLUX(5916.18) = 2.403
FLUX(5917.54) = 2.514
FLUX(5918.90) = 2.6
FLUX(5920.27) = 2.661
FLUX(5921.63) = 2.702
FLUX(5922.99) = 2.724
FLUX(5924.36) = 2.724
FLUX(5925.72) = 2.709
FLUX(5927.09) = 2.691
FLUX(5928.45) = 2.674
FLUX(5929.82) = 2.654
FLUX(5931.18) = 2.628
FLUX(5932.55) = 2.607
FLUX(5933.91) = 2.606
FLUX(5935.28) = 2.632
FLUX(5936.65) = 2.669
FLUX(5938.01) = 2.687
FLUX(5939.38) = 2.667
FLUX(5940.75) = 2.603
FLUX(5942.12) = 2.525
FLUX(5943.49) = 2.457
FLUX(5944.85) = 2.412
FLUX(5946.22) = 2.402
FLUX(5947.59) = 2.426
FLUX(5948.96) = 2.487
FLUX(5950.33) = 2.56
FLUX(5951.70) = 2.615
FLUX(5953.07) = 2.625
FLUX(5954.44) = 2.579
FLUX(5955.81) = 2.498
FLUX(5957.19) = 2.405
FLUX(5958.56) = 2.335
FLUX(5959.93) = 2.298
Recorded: 5.9 angstrom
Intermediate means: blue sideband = 2.65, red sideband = 2.61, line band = 2.16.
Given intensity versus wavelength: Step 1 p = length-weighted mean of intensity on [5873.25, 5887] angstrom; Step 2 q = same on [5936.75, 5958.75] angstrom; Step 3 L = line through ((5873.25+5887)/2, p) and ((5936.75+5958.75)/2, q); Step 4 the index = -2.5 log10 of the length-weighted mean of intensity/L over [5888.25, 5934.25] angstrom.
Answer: 0.09 mag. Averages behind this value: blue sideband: 2.48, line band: 2.3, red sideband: 2.53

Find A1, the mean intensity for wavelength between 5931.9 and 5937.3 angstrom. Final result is 2.63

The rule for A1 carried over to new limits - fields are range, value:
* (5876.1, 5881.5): 2.57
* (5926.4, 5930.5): 2.67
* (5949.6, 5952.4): 2.59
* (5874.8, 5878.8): 2.54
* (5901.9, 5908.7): 2.18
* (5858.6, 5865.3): 2.76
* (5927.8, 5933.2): 2.64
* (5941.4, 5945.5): 2.47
